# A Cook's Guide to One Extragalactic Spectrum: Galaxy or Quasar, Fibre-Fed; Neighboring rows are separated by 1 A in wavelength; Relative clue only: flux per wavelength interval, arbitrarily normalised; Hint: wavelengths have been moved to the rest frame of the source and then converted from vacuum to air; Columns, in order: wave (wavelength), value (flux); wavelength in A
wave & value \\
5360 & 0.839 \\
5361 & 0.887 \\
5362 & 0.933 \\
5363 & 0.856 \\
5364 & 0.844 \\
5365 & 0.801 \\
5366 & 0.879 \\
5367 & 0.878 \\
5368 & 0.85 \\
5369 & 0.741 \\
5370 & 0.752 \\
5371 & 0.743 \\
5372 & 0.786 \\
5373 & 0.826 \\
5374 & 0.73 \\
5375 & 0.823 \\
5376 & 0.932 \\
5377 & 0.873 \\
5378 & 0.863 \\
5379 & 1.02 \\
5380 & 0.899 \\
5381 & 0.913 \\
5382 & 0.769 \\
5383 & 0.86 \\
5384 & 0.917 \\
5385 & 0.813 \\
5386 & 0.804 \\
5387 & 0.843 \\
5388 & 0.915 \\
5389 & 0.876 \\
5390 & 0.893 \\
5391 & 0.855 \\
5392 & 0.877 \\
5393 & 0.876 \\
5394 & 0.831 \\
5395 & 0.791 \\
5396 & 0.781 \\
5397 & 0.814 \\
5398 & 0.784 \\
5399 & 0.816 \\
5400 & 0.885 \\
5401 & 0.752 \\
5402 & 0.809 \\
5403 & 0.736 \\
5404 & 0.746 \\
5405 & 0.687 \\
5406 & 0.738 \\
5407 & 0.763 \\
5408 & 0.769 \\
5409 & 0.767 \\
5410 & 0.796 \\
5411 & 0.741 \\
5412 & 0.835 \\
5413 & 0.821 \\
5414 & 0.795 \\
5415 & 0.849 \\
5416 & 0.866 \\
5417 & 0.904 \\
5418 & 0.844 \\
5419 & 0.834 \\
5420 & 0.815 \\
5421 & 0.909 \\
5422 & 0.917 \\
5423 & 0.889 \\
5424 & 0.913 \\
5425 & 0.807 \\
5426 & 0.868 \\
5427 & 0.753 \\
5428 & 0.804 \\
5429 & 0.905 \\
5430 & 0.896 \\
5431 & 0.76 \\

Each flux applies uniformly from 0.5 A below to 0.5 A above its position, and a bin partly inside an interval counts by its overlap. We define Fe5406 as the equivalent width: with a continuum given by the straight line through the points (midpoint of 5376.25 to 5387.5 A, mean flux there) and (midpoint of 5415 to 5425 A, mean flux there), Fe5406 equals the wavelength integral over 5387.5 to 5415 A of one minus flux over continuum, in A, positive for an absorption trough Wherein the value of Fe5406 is 2.1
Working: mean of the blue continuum 0.872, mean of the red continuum 0.872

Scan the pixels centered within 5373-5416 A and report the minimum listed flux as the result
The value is 0.687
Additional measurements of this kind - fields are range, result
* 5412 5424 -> 0.795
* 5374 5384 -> 0.73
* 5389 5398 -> 0.781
